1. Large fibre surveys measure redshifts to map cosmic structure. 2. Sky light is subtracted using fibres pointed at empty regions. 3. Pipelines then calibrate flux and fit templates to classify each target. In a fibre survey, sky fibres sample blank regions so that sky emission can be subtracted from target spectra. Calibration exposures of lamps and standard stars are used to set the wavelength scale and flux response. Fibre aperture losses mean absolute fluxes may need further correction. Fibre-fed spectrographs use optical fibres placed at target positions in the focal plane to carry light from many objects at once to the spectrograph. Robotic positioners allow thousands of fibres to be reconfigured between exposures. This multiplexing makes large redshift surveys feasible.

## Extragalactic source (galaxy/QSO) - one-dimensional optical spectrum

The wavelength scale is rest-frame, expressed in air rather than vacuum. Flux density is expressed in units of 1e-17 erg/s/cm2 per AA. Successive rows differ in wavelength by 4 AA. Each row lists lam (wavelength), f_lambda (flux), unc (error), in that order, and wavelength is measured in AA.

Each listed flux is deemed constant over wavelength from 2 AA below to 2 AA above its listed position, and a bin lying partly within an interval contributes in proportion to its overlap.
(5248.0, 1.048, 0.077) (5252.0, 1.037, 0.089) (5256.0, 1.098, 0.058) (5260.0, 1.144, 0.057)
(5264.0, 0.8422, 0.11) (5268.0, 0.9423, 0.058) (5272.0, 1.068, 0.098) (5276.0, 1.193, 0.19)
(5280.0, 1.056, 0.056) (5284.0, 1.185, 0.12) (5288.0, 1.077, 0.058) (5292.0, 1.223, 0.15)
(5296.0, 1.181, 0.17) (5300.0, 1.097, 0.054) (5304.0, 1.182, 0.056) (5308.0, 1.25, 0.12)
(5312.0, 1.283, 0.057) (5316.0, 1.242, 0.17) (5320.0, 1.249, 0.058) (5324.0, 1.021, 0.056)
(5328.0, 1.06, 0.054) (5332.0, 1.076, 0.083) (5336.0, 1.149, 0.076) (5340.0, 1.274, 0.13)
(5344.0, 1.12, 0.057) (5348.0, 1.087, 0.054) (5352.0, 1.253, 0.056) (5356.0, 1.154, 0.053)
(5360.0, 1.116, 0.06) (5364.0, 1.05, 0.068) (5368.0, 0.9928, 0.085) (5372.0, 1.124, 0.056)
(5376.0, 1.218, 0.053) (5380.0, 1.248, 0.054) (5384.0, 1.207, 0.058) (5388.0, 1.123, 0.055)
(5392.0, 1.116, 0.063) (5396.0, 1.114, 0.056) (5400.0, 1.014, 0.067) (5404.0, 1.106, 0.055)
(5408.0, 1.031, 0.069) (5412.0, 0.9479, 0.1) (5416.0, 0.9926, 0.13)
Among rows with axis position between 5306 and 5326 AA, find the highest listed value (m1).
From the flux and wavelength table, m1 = 1.283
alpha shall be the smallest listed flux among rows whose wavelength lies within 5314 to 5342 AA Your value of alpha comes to 1.021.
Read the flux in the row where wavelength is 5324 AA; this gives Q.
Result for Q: 1.021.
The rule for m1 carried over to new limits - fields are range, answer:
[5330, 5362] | 1.274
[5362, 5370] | 1.05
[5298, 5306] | 1.182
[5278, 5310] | 1.25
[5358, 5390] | 1.248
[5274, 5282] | 1.193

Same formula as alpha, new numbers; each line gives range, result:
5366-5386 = 0.9928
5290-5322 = 1.097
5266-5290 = 0.9423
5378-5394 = 1.116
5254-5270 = 0.8422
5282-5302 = 1.077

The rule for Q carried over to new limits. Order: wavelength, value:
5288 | 1.077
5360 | 1.116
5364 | 1.05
